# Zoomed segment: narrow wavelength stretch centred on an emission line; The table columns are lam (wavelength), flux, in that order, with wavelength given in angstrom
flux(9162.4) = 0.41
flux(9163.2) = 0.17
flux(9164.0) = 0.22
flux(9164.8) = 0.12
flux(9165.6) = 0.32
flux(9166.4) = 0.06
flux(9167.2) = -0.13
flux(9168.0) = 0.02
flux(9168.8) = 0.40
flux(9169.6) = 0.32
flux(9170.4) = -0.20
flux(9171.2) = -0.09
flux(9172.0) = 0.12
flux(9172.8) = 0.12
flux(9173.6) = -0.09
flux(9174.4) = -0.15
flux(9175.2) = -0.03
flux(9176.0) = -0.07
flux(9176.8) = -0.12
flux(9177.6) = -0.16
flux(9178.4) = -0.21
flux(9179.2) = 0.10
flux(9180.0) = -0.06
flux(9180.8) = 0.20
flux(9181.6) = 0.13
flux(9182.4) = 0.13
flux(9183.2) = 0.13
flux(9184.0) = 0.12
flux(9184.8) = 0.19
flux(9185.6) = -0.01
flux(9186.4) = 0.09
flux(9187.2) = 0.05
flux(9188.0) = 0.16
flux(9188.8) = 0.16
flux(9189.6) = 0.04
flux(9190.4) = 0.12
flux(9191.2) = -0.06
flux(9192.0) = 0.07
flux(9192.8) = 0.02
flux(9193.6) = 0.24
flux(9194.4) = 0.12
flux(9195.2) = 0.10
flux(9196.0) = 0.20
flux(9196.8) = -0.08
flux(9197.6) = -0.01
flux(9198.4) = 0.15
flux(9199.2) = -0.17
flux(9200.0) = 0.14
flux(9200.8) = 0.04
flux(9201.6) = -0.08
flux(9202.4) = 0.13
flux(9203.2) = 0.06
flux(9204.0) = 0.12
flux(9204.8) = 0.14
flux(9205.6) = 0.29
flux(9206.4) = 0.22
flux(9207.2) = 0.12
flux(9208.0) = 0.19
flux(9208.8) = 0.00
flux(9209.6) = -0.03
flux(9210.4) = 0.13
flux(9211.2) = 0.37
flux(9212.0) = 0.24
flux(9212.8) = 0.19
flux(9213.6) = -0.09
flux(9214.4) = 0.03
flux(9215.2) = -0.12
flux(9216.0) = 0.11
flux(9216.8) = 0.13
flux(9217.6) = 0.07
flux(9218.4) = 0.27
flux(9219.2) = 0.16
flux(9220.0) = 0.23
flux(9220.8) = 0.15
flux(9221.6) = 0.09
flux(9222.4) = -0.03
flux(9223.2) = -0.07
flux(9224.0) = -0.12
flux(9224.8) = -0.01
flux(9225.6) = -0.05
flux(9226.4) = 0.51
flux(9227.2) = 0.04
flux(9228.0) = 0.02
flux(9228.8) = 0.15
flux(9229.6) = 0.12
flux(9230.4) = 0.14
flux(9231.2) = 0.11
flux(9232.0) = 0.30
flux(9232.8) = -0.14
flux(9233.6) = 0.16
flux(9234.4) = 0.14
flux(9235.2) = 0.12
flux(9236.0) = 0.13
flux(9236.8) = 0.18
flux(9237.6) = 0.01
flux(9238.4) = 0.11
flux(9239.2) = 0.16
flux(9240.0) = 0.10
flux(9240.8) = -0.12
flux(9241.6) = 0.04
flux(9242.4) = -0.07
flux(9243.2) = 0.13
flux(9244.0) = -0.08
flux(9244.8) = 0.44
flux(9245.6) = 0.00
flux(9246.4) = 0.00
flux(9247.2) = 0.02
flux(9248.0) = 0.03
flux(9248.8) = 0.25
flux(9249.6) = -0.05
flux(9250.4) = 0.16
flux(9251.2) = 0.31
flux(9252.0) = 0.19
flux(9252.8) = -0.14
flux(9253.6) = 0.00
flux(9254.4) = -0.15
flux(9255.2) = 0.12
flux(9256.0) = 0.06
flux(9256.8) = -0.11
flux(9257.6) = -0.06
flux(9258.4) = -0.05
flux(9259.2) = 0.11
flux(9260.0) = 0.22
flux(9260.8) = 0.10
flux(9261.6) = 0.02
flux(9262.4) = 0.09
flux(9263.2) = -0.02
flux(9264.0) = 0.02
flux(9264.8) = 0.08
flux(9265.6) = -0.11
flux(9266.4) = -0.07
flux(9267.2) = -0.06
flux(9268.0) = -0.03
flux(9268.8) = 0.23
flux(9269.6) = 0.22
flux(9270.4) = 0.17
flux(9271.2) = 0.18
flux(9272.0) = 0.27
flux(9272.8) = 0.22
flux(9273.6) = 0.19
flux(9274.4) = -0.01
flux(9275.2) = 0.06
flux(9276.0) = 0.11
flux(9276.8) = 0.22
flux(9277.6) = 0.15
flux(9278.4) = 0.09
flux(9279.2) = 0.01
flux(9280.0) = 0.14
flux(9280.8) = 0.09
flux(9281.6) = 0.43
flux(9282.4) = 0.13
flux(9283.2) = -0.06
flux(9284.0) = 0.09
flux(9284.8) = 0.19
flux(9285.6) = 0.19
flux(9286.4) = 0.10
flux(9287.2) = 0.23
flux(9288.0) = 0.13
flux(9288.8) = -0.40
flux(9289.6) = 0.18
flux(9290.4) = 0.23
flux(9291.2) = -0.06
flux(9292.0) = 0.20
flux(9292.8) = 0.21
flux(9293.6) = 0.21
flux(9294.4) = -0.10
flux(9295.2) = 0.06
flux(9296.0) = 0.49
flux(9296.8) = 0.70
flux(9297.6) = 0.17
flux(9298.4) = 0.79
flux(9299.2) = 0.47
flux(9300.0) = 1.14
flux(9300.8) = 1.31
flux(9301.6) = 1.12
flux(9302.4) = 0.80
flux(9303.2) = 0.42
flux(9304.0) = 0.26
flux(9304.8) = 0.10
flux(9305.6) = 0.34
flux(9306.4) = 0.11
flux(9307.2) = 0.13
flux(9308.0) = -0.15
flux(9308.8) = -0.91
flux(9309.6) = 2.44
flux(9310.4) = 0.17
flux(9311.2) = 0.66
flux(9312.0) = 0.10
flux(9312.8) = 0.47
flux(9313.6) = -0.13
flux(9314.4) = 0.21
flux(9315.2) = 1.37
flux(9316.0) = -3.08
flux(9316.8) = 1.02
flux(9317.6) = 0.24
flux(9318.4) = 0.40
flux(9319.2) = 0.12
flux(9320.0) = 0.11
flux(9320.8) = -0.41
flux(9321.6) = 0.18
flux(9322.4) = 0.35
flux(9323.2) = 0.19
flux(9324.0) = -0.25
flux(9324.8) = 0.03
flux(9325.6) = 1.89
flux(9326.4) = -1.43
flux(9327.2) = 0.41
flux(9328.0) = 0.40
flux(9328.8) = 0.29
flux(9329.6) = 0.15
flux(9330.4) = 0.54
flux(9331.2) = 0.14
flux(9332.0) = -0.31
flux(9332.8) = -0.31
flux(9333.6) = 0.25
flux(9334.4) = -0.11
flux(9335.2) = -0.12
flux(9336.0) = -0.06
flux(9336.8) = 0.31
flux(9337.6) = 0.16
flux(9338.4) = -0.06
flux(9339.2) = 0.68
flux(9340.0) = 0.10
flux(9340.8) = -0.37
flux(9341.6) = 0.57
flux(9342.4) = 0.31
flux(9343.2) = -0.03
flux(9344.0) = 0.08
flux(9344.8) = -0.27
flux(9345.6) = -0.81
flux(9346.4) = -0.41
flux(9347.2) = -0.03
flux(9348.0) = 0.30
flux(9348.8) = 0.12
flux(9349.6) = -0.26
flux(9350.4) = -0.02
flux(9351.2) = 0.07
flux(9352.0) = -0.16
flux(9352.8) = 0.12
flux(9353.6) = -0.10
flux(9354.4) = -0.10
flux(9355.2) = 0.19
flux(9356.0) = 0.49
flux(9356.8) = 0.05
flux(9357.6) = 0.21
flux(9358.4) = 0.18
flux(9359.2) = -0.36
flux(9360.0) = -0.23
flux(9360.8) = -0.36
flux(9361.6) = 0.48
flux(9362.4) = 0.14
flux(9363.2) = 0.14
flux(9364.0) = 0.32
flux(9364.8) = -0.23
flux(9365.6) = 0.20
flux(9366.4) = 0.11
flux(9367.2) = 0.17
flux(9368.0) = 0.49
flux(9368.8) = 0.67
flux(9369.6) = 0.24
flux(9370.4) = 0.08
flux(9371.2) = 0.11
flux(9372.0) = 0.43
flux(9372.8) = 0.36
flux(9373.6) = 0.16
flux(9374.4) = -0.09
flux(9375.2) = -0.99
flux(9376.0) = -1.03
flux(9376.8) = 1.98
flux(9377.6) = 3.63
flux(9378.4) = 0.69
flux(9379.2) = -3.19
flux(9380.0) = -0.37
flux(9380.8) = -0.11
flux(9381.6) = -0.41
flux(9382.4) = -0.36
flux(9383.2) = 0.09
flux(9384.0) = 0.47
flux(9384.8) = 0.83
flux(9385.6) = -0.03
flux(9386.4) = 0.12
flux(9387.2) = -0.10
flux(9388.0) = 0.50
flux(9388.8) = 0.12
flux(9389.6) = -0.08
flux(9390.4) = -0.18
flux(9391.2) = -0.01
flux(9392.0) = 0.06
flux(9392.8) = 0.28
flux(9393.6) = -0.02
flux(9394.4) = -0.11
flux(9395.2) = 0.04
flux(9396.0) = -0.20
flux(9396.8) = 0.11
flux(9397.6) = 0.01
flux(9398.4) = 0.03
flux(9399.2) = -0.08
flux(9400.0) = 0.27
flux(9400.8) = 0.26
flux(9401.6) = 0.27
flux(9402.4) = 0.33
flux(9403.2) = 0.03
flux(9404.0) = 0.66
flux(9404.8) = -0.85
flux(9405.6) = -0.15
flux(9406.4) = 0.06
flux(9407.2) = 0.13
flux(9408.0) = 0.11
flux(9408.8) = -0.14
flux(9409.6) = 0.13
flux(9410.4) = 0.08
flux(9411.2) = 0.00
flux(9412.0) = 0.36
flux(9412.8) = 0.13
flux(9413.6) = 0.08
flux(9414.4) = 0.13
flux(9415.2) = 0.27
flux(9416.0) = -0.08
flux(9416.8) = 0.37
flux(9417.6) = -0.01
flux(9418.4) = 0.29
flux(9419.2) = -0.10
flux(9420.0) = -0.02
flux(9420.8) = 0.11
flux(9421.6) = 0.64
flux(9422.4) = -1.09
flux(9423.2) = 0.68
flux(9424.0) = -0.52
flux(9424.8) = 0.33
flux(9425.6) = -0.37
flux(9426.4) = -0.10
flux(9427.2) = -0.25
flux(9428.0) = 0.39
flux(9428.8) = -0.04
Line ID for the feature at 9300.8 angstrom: Hbeta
